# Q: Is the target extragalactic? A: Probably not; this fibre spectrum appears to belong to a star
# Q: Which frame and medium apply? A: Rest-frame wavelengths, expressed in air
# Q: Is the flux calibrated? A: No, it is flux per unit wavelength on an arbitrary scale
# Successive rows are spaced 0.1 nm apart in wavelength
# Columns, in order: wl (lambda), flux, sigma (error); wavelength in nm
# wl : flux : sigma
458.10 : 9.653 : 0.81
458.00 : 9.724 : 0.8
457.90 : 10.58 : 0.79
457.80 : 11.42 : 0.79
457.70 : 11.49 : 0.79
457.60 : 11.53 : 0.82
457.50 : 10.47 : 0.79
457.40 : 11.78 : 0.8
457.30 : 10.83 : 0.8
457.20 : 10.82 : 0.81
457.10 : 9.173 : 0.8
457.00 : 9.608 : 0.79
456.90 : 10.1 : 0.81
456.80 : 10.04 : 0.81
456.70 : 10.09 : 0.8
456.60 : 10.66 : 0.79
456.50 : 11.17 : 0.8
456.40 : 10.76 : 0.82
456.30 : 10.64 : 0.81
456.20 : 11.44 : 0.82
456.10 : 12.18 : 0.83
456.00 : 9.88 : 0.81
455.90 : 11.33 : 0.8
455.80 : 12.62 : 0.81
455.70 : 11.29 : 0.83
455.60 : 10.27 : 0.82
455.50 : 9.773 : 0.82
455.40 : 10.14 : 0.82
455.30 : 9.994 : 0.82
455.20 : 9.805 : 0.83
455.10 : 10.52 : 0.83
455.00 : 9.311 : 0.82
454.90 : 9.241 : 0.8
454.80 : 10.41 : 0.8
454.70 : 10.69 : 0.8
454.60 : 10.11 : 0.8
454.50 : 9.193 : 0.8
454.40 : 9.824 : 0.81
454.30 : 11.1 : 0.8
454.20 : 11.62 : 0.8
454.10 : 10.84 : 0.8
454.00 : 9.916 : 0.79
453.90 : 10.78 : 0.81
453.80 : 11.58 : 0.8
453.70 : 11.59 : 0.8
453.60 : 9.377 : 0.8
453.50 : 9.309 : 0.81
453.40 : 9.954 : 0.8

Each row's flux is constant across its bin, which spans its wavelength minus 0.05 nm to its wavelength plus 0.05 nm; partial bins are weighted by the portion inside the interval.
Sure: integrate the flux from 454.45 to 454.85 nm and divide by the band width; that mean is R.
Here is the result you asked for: 10.1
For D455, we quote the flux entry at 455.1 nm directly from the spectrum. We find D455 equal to 10.52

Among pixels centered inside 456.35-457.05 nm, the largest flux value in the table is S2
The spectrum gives 11.17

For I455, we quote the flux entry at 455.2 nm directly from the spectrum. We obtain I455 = 9.805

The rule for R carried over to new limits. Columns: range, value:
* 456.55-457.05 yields 10.1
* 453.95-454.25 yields 10.8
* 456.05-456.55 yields 11.2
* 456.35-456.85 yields 10.5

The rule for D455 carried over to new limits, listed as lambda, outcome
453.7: 11.59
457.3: 10.83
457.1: 9.173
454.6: 10.11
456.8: 10.04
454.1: 10.84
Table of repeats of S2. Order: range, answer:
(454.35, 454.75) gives 10.69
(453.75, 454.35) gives 11.62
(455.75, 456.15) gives 12.62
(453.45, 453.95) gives 11.59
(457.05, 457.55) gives 11.78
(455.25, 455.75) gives 11.29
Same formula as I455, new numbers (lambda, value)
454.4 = 9.824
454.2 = 11.62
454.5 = 9.193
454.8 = 10.41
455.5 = 9.773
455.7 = 11.29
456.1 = 12.18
